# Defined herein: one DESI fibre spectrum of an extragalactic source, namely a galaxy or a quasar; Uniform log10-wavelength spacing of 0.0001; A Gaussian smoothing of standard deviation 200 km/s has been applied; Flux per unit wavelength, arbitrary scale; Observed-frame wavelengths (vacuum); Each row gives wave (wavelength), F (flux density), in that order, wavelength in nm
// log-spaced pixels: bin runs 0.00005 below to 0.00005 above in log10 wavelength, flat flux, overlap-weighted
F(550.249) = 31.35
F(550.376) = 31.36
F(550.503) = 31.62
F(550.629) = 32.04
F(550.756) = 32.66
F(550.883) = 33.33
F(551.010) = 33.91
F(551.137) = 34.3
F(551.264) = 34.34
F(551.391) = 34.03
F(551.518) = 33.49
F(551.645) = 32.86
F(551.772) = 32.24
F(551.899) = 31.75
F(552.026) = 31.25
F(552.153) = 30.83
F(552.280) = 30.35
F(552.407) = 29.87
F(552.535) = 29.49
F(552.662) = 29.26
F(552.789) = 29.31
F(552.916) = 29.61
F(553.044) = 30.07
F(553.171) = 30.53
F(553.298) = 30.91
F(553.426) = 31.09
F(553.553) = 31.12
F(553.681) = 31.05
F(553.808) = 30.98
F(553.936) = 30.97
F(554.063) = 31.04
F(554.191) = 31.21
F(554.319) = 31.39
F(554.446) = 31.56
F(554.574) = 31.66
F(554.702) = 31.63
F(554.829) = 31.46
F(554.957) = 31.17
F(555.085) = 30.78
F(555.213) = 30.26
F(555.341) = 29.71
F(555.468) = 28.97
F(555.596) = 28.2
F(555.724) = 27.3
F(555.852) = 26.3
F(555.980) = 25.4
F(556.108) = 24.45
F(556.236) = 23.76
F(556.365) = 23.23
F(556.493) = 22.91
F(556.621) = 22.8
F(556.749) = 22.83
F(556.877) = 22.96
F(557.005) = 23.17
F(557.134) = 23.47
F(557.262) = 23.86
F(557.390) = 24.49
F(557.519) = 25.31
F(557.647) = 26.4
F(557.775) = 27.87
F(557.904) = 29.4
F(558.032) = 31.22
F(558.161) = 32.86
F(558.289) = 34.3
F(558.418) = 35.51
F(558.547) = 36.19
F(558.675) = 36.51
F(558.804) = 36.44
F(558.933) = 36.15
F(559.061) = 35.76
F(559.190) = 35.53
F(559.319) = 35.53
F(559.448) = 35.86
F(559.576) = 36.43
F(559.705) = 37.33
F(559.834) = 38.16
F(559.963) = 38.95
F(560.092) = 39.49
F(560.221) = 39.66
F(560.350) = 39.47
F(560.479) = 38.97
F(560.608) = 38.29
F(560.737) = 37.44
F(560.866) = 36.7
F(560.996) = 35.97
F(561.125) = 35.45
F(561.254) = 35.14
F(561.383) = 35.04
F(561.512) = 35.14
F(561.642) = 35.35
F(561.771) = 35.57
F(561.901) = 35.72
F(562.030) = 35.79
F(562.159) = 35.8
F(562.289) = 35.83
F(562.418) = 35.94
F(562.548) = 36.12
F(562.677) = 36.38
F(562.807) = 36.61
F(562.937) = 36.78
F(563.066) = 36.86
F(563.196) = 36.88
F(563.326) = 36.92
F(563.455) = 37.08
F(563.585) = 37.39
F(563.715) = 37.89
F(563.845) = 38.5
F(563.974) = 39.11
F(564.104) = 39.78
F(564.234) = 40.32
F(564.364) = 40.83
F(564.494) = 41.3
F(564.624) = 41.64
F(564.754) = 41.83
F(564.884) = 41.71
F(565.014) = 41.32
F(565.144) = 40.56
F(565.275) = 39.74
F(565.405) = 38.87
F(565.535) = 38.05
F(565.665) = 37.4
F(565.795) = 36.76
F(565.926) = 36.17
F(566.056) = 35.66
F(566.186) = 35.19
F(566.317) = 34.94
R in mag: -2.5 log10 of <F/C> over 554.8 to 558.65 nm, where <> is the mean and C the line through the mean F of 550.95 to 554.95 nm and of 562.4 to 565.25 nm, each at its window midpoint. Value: 0.23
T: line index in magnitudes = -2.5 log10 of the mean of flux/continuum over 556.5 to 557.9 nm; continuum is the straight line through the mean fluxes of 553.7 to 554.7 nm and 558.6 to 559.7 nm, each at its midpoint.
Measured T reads 0.36 mag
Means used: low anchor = 31.3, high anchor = 36.1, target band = 24.5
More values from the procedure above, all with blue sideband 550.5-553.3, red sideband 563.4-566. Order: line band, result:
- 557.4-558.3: 0.210 mag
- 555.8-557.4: 0.403 mag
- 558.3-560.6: -0.028 mag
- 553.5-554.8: 0.059 mag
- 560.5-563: 0.043 mag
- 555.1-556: 0.194 mag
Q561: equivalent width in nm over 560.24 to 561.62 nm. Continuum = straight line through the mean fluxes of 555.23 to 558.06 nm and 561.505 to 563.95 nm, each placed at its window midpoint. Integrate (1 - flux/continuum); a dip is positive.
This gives -0.15 nm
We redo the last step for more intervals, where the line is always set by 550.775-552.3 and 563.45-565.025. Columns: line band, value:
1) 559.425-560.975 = -0.02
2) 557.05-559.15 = 0.32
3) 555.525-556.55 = 0.29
